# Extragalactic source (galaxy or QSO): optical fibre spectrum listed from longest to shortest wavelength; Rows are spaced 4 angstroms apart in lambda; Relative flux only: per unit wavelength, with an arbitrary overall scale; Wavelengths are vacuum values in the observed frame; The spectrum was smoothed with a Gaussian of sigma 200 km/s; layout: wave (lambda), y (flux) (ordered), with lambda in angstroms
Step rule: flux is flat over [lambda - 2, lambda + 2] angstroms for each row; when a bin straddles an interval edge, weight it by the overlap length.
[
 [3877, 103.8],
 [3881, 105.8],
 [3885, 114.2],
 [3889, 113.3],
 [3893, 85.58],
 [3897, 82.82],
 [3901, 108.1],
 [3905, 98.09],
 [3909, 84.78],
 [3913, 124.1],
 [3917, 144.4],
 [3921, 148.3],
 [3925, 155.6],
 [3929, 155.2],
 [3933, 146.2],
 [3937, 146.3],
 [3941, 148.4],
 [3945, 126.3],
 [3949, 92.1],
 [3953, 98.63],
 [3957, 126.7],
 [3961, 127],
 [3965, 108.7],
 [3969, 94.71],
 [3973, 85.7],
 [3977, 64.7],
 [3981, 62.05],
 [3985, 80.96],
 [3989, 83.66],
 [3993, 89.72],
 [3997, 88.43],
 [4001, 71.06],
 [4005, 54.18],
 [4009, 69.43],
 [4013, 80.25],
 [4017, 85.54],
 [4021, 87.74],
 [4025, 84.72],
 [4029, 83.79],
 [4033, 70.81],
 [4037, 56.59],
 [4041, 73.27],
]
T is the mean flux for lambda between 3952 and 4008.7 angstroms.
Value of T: 87.6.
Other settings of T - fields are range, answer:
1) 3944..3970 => 111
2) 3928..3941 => 149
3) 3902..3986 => 116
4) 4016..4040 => 77.7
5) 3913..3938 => 147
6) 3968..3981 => 77.7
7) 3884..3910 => 98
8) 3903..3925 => 123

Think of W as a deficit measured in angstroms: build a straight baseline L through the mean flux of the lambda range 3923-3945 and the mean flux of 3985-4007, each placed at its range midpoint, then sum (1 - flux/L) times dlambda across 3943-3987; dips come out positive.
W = 6.4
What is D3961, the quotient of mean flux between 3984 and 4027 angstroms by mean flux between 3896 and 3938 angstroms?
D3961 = 0.6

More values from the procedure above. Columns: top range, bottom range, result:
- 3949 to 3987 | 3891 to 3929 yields 0.81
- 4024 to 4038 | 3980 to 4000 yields 0.91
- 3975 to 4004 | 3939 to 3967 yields 0.65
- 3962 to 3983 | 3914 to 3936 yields 0.57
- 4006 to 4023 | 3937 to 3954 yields 0.65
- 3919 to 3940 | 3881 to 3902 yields 1.49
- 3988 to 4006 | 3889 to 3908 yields 0.82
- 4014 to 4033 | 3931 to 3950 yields 0.62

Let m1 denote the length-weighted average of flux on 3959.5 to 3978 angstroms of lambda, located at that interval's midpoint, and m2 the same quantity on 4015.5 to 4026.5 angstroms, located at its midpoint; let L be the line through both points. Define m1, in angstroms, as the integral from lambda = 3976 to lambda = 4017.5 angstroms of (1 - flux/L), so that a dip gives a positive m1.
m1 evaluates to 7.2 angstroms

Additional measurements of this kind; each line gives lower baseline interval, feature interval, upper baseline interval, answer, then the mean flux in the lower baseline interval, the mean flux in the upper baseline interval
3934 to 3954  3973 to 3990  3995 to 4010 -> 3.0 angstroms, 125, 70.9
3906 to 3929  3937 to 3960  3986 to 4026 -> -1.5 angstroms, 132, 79.4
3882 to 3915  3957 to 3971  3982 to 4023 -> -4.1 angstroms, 102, 78.7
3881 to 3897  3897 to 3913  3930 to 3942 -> 2.6 angstroms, 102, 148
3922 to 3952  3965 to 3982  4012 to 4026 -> 4.9 angstroms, 138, 84.9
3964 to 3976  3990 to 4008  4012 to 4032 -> 2.5 angstroms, 92.7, 83.9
